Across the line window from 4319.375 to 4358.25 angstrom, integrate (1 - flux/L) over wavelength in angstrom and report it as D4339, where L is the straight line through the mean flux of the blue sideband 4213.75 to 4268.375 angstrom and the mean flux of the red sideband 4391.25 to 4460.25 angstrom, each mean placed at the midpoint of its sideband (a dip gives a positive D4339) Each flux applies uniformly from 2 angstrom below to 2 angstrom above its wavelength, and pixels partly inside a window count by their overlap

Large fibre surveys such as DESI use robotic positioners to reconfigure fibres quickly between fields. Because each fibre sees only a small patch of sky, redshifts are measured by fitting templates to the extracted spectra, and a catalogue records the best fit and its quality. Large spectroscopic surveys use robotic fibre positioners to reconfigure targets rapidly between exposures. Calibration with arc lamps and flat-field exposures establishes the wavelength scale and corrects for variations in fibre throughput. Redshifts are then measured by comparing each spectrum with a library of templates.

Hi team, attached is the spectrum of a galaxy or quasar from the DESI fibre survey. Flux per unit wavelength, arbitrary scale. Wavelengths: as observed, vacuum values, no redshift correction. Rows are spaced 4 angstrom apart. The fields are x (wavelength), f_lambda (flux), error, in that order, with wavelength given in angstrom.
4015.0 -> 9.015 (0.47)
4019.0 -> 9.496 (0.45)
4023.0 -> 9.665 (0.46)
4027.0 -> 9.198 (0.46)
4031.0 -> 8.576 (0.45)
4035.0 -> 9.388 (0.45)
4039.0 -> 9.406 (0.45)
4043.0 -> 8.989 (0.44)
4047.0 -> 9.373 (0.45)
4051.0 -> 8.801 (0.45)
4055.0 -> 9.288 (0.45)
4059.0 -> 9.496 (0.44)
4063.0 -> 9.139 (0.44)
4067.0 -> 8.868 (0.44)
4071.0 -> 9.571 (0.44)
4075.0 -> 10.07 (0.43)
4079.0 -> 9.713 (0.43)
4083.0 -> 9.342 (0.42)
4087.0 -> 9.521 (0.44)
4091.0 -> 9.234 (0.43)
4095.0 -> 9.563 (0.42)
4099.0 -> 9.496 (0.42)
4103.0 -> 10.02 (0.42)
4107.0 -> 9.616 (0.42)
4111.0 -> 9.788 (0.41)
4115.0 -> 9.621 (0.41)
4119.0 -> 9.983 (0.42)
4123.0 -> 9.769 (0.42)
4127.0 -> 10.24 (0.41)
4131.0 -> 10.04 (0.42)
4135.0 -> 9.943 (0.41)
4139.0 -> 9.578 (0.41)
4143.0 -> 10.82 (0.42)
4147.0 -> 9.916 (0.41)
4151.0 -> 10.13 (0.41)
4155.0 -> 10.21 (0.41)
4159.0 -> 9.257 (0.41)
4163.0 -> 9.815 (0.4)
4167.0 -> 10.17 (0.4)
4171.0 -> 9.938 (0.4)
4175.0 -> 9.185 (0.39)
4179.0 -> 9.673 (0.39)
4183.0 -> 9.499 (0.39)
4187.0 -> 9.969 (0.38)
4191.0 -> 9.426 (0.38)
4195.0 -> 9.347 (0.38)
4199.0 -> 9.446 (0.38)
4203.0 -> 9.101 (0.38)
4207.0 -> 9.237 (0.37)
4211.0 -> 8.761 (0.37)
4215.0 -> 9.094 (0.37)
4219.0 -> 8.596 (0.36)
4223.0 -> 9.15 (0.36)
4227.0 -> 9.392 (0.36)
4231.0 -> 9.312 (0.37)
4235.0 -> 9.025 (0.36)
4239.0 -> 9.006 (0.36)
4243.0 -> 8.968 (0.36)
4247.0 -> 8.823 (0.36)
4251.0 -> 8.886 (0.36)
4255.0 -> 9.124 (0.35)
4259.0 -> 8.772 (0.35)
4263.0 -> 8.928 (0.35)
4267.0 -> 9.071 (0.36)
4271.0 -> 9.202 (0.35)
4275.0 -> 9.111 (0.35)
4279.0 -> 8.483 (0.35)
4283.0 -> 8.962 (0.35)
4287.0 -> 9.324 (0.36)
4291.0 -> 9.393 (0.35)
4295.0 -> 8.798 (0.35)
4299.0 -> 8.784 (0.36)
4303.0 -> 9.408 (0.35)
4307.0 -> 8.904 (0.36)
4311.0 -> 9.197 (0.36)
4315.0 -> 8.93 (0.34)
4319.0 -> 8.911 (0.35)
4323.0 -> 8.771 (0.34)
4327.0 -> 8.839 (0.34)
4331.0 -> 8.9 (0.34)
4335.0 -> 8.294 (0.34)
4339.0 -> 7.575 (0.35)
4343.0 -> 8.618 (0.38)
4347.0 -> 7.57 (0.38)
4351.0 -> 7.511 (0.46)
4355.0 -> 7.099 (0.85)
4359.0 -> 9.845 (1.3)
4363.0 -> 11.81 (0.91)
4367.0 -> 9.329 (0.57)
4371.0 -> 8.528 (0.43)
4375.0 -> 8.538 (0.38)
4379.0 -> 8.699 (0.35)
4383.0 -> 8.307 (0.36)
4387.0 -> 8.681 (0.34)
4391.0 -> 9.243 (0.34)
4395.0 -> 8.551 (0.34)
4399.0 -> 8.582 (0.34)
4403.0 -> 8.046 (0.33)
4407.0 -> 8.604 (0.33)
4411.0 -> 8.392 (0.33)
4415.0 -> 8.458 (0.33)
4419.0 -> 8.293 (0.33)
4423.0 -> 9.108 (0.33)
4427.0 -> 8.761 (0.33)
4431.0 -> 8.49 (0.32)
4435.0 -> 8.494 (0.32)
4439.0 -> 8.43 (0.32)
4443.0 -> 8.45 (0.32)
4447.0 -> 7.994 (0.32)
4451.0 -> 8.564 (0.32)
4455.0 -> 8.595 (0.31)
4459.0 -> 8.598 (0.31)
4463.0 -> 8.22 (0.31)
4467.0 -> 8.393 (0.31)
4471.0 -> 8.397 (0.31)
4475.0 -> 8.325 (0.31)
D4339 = 2.4 angstrom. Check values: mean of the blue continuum 9.01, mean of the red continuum 8.51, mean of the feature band 8.22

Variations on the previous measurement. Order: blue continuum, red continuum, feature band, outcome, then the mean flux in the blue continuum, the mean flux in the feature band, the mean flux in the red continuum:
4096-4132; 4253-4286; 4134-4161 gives -0.94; 9.83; 9.98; 8.97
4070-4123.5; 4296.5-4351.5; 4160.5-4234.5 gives -1.49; 9.66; 9.39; 8.62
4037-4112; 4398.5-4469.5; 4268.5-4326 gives -1.14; 9.43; 9.01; 8.47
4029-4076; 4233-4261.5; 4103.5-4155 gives -4.80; 9.23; 9.97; 8.94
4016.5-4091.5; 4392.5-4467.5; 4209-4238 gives -0.33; 9.32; 9.05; 8.48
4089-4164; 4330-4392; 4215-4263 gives 1.37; 9.84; 9.01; 8.65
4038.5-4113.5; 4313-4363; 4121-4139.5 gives -1.38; 9.44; 9.94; 8.54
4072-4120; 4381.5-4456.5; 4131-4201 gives -2.81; 9.66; 9.79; 8.53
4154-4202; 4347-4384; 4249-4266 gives 0.63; 9.64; 8.94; 8.8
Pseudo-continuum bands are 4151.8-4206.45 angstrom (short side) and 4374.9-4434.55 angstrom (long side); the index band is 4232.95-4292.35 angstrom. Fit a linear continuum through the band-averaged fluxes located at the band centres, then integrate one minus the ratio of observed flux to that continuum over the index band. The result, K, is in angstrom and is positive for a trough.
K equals 1.5 angstrom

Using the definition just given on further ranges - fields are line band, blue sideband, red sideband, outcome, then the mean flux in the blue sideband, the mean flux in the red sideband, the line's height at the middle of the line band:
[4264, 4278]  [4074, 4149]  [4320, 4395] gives 0.0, 9.8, 8.68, 9.07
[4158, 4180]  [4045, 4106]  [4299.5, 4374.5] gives -1.2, 9.44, 8.78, 9.2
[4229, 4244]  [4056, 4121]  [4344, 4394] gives 0.1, 9.56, 8.76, 9.14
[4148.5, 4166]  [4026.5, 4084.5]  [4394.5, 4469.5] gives -1.6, 9.28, 8.47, 9.06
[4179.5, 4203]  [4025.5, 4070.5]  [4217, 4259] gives -1.2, 9.15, 9.02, 9.05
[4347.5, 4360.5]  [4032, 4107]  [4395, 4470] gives 1.0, 9.4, 8.47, 8.67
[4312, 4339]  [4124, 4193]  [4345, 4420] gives 0.8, 9.87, 8.64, 8.95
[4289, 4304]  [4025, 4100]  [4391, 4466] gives -0.5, 9.32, 8.5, 8.79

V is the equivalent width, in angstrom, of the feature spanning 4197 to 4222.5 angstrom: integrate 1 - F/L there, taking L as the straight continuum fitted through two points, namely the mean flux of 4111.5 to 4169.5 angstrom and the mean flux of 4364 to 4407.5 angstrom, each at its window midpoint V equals 1.5 angstrom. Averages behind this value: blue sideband 9.96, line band 9.05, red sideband 8.72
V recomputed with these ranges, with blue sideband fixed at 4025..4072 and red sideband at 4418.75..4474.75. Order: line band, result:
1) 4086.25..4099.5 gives -0.51 angstrom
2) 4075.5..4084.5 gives -0.51 angstrom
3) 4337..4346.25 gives 0.68 angstrom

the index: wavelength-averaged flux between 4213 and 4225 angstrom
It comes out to 8.95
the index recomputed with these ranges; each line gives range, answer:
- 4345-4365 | 8.77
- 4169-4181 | 9.6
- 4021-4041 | 9.25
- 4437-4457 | 8.41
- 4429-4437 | 8.49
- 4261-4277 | 9.08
